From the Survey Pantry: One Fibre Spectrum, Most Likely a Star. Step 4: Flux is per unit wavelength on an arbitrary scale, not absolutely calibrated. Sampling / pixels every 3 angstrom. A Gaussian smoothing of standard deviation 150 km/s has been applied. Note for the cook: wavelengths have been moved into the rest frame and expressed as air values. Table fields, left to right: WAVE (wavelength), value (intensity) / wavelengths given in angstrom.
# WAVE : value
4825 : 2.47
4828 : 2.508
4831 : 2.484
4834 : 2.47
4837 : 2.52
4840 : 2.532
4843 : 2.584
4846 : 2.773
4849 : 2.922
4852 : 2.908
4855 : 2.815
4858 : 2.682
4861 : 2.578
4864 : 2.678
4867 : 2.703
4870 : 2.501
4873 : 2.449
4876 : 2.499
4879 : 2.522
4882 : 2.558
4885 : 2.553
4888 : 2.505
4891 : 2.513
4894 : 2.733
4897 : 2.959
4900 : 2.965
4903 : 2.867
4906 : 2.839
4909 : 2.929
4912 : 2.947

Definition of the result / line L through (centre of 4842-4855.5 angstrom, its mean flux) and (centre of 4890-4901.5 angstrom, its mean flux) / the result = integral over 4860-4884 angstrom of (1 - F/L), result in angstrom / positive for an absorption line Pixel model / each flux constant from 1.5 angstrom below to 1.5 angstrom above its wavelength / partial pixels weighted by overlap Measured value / 2.1 angstrom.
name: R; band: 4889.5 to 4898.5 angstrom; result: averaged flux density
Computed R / 2.74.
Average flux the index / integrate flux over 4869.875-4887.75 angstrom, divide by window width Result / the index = 2.51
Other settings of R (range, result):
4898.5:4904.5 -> 2.92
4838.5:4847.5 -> 2.63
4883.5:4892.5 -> 2.52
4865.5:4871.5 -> 2.6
